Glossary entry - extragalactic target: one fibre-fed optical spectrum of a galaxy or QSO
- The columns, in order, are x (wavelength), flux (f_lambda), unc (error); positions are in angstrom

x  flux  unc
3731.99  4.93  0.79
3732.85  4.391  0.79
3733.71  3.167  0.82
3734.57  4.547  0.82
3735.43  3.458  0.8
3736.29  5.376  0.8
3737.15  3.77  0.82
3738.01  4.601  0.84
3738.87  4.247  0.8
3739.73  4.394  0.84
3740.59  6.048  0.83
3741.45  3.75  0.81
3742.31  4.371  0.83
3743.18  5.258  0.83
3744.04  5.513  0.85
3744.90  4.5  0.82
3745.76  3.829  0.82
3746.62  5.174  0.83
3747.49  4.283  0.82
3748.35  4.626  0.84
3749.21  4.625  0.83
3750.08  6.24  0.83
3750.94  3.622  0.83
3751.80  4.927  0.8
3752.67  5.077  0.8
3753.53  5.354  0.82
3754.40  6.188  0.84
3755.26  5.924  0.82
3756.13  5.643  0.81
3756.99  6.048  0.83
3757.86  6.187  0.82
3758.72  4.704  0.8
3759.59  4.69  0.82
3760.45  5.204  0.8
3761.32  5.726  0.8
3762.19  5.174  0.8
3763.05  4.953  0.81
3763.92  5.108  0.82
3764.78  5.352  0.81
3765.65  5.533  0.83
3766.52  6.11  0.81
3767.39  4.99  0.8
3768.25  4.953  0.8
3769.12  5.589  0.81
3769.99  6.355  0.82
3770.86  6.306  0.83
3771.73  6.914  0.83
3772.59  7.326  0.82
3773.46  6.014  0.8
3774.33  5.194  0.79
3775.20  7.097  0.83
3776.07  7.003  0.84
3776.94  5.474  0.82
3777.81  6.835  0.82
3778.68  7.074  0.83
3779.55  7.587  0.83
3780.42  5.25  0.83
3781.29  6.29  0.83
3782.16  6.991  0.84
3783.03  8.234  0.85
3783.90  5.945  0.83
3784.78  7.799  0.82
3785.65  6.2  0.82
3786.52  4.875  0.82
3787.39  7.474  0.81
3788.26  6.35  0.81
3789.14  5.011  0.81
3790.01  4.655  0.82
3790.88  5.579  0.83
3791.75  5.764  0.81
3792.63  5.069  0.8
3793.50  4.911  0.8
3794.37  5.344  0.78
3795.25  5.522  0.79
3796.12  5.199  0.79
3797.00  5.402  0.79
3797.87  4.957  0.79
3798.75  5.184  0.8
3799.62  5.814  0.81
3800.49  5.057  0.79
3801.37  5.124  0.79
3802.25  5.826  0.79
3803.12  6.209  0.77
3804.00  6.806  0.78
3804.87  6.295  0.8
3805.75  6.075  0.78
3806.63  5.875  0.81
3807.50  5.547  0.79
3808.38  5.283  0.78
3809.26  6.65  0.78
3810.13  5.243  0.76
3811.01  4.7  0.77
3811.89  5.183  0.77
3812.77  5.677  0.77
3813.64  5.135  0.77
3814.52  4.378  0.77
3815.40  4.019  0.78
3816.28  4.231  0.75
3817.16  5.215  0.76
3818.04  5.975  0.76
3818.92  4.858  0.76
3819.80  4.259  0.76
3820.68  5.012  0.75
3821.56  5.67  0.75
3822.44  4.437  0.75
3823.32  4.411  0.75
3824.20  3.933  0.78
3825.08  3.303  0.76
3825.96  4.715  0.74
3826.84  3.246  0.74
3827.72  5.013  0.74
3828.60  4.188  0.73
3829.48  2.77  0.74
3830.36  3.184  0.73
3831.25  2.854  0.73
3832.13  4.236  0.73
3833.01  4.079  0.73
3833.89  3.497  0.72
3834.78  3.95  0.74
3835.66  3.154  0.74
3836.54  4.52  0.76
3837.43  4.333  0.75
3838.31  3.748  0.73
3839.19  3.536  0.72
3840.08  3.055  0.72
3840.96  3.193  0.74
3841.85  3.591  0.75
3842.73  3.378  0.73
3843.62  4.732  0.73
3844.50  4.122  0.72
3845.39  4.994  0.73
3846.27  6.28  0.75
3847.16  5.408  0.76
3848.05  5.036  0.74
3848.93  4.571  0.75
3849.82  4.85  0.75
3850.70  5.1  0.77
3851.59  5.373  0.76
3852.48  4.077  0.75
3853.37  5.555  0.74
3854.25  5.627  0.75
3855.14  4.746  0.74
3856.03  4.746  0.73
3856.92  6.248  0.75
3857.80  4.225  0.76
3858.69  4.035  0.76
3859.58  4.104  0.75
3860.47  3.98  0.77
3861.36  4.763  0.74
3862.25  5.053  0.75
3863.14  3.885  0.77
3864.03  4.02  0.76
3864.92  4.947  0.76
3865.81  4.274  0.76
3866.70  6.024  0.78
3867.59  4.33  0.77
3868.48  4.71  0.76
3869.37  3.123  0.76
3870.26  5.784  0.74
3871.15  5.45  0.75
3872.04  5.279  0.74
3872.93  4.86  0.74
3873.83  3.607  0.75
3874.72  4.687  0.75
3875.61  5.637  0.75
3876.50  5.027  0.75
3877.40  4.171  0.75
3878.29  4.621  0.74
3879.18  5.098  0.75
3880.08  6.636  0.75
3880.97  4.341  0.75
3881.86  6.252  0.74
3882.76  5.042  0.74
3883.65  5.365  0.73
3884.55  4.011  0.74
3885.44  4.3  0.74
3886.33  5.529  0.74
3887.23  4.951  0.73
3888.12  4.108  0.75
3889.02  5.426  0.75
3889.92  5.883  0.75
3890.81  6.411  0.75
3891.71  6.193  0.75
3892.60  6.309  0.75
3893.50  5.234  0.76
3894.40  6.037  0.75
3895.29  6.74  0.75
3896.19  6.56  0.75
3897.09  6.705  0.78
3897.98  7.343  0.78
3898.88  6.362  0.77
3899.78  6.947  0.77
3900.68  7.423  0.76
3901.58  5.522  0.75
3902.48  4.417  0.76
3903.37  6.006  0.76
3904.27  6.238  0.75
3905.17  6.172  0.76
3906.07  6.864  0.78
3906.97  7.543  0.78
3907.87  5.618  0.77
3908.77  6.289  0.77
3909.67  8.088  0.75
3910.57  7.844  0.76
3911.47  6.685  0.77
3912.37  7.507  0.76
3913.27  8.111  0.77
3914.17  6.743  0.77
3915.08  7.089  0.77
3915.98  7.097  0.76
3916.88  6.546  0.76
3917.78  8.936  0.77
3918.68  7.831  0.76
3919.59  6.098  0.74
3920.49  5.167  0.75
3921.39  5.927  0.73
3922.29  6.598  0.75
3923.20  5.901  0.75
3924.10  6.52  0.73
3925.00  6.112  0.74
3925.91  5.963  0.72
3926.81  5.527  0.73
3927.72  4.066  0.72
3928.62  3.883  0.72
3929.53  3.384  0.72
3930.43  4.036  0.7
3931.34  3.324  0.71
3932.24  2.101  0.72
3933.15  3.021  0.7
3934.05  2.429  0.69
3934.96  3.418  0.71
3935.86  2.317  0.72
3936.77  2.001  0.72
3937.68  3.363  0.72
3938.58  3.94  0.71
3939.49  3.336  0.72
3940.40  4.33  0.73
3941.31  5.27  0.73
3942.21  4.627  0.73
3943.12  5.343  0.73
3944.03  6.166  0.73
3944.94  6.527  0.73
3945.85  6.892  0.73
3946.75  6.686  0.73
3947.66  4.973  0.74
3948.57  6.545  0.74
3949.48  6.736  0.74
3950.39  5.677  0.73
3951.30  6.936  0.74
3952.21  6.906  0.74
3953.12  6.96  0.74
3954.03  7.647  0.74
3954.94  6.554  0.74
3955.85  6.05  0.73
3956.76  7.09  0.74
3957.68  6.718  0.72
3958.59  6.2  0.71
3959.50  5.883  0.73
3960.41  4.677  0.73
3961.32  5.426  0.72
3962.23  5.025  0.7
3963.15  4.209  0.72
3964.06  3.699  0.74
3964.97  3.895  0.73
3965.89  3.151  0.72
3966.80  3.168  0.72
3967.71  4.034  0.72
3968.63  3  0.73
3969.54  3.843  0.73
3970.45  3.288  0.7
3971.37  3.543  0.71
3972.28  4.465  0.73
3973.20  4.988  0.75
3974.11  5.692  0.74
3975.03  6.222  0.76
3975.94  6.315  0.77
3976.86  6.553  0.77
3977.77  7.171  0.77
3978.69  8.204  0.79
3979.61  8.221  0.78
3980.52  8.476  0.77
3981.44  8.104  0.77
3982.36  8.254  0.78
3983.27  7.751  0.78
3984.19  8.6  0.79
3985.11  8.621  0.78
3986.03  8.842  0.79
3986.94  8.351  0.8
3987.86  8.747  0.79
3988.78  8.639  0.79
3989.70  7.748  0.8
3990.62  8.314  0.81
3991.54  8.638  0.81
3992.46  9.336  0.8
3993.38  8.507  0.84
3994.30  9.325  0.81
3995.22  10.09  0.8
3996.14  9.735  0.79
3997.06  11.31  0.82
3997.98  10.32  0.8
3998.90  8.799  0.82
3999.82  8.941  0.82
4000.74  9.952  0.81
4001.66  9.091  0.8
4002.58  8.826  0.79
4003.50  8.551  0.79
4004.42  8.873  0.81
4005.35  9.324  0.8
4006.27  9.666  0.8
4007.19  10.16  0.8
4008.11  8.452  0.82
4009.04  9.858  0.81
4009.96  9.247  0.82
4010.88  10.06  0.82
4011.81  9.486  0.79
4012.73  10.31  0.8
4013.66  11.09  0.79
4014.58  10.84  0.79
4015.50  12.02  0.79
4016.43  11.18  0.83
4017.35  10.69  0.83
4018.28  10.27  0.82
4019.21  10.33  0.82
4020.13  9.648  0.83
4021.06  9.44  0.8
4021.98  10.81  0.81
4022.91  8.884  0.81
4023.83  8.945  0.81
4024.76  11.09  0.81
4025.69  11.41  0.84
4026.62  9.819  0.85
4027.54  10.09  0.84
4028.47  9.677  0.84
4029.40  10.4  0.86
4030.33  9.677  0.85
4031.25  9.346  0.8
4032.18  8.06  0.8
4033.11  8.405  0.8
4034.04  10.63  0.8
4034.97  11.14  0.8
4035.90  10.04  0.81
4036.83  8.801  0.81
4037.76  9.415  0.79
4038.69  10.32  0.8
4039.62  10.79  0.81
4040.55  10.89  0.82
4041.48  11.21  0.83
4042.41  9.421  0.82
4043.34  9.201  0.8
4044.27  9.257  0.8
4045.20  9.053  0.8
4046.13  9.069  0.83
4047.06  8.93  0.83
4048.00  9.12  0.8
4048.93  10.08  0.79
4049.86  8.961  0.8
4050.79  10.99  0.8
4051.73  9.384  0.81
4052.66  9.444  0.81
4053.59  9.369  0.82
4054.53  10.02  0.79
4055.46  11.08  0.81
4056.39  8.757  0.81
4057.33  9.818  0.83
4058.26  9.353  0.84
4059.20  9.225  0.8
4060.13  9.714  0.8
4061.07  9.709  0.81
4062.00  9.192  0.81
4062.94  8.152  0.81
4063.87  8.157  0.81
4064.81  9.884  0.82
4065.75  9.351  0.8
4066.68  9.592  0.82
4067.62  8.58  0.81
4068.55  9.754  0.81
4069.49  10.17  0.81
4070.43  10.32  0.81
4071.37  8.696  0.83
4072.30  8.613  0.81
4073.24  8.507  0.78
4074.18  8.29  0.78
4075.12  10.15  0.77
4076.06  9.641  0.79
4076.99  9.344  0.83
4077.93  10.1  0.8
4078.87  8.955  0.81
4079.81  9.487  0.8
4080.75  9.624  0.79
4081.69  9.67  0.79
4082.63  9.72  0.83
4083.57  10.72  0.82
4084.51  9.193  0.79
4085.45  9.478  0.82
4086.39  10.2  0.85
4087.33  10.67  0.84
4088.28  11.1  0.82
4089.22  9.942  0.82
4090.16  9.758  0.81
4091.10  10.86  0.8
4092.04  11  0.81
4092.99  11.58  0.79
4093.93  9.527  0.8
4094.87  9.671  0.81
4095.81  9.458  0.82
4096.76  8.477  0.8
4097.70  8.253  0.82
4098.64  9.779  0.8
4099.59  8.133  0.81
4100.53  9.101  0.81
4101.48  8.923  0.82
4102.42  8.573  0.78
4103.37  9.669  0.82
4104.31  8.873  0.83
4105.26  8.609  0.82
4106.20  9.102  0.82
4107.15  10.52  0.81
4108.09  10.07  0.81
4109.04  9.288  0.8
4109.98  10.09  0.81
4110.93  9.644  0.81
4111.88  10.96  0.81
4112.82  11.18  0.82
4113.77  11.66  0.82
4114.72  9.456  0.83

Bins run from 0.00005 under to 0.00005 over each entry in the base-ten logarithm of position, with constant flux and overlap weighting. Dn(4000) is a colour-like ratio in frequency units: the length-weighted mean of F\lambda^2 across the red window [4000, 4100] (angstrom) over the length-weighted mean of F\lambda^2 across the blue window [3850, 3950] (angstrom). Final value 1.95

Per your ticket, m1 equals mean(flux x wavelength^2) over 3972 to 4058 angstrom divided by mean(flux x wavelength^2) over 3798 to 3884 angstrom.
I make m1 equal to 2.14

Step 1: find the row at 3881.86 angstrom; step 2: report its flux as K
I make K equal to 6.252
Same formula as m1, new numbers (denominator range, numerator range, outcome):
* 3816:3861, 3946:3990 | 1.52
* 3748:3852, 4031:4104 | 2.11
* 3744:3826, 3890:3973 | 1.08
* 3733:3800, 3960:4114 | 1.89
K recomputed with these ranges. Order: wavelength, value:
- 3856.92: 6.248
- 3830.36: 3.184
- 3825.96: 4.715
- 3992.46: 9.336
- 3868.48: 4.71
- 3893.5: 5.234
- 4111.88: 10.96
